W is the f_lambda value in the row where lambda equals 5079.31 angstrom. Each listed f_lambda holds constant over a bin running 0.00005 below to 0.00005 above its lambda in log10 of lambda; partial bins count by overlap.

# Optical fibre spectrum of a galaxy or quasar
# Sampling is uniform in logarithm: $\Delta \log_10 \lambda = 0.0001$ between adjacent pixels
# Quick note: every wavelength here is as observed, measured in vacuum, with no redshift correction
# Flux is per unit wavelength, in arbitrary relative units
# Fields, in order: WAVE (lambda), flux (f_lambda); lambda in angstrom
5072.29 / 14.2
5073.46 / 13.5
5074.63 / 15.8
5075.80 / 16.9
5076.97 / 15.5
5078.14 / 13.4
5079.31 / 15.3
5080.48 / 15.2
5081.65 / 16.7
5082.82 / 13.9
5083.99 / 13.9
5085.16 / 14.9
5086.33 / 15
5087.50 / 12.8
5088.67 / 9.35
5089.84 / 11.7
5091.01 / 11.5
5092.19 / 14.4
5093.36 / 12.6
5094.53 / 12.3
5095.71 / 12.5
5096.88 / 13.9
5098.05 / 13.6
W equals 15.3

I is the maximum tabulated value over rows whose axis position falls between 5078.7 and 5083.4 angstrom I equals 16.7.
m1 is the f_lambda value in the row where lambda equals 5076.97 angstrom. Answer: 15.5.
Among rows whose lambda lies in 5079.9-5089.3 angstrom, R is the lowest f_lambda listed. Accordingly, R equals 9.35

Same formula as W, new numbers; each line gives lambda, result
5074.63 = 15.8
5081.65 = 16.7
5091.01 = 11.5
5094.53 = 12.3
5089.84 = 11.7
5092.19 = 14.4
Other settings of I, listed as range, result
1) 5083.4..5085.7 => 14.9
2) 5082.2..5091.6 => 15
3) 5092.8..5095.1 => 12.6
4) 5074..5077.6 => 16.9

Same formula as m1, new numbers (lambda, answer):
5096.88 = 13.9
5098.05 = 13.6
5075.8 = 16.9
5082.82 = 13.9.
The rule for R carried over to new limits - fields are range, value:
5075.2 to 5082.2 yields 13.4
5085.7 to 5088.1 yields 12.8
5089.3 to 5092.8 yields 11.5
